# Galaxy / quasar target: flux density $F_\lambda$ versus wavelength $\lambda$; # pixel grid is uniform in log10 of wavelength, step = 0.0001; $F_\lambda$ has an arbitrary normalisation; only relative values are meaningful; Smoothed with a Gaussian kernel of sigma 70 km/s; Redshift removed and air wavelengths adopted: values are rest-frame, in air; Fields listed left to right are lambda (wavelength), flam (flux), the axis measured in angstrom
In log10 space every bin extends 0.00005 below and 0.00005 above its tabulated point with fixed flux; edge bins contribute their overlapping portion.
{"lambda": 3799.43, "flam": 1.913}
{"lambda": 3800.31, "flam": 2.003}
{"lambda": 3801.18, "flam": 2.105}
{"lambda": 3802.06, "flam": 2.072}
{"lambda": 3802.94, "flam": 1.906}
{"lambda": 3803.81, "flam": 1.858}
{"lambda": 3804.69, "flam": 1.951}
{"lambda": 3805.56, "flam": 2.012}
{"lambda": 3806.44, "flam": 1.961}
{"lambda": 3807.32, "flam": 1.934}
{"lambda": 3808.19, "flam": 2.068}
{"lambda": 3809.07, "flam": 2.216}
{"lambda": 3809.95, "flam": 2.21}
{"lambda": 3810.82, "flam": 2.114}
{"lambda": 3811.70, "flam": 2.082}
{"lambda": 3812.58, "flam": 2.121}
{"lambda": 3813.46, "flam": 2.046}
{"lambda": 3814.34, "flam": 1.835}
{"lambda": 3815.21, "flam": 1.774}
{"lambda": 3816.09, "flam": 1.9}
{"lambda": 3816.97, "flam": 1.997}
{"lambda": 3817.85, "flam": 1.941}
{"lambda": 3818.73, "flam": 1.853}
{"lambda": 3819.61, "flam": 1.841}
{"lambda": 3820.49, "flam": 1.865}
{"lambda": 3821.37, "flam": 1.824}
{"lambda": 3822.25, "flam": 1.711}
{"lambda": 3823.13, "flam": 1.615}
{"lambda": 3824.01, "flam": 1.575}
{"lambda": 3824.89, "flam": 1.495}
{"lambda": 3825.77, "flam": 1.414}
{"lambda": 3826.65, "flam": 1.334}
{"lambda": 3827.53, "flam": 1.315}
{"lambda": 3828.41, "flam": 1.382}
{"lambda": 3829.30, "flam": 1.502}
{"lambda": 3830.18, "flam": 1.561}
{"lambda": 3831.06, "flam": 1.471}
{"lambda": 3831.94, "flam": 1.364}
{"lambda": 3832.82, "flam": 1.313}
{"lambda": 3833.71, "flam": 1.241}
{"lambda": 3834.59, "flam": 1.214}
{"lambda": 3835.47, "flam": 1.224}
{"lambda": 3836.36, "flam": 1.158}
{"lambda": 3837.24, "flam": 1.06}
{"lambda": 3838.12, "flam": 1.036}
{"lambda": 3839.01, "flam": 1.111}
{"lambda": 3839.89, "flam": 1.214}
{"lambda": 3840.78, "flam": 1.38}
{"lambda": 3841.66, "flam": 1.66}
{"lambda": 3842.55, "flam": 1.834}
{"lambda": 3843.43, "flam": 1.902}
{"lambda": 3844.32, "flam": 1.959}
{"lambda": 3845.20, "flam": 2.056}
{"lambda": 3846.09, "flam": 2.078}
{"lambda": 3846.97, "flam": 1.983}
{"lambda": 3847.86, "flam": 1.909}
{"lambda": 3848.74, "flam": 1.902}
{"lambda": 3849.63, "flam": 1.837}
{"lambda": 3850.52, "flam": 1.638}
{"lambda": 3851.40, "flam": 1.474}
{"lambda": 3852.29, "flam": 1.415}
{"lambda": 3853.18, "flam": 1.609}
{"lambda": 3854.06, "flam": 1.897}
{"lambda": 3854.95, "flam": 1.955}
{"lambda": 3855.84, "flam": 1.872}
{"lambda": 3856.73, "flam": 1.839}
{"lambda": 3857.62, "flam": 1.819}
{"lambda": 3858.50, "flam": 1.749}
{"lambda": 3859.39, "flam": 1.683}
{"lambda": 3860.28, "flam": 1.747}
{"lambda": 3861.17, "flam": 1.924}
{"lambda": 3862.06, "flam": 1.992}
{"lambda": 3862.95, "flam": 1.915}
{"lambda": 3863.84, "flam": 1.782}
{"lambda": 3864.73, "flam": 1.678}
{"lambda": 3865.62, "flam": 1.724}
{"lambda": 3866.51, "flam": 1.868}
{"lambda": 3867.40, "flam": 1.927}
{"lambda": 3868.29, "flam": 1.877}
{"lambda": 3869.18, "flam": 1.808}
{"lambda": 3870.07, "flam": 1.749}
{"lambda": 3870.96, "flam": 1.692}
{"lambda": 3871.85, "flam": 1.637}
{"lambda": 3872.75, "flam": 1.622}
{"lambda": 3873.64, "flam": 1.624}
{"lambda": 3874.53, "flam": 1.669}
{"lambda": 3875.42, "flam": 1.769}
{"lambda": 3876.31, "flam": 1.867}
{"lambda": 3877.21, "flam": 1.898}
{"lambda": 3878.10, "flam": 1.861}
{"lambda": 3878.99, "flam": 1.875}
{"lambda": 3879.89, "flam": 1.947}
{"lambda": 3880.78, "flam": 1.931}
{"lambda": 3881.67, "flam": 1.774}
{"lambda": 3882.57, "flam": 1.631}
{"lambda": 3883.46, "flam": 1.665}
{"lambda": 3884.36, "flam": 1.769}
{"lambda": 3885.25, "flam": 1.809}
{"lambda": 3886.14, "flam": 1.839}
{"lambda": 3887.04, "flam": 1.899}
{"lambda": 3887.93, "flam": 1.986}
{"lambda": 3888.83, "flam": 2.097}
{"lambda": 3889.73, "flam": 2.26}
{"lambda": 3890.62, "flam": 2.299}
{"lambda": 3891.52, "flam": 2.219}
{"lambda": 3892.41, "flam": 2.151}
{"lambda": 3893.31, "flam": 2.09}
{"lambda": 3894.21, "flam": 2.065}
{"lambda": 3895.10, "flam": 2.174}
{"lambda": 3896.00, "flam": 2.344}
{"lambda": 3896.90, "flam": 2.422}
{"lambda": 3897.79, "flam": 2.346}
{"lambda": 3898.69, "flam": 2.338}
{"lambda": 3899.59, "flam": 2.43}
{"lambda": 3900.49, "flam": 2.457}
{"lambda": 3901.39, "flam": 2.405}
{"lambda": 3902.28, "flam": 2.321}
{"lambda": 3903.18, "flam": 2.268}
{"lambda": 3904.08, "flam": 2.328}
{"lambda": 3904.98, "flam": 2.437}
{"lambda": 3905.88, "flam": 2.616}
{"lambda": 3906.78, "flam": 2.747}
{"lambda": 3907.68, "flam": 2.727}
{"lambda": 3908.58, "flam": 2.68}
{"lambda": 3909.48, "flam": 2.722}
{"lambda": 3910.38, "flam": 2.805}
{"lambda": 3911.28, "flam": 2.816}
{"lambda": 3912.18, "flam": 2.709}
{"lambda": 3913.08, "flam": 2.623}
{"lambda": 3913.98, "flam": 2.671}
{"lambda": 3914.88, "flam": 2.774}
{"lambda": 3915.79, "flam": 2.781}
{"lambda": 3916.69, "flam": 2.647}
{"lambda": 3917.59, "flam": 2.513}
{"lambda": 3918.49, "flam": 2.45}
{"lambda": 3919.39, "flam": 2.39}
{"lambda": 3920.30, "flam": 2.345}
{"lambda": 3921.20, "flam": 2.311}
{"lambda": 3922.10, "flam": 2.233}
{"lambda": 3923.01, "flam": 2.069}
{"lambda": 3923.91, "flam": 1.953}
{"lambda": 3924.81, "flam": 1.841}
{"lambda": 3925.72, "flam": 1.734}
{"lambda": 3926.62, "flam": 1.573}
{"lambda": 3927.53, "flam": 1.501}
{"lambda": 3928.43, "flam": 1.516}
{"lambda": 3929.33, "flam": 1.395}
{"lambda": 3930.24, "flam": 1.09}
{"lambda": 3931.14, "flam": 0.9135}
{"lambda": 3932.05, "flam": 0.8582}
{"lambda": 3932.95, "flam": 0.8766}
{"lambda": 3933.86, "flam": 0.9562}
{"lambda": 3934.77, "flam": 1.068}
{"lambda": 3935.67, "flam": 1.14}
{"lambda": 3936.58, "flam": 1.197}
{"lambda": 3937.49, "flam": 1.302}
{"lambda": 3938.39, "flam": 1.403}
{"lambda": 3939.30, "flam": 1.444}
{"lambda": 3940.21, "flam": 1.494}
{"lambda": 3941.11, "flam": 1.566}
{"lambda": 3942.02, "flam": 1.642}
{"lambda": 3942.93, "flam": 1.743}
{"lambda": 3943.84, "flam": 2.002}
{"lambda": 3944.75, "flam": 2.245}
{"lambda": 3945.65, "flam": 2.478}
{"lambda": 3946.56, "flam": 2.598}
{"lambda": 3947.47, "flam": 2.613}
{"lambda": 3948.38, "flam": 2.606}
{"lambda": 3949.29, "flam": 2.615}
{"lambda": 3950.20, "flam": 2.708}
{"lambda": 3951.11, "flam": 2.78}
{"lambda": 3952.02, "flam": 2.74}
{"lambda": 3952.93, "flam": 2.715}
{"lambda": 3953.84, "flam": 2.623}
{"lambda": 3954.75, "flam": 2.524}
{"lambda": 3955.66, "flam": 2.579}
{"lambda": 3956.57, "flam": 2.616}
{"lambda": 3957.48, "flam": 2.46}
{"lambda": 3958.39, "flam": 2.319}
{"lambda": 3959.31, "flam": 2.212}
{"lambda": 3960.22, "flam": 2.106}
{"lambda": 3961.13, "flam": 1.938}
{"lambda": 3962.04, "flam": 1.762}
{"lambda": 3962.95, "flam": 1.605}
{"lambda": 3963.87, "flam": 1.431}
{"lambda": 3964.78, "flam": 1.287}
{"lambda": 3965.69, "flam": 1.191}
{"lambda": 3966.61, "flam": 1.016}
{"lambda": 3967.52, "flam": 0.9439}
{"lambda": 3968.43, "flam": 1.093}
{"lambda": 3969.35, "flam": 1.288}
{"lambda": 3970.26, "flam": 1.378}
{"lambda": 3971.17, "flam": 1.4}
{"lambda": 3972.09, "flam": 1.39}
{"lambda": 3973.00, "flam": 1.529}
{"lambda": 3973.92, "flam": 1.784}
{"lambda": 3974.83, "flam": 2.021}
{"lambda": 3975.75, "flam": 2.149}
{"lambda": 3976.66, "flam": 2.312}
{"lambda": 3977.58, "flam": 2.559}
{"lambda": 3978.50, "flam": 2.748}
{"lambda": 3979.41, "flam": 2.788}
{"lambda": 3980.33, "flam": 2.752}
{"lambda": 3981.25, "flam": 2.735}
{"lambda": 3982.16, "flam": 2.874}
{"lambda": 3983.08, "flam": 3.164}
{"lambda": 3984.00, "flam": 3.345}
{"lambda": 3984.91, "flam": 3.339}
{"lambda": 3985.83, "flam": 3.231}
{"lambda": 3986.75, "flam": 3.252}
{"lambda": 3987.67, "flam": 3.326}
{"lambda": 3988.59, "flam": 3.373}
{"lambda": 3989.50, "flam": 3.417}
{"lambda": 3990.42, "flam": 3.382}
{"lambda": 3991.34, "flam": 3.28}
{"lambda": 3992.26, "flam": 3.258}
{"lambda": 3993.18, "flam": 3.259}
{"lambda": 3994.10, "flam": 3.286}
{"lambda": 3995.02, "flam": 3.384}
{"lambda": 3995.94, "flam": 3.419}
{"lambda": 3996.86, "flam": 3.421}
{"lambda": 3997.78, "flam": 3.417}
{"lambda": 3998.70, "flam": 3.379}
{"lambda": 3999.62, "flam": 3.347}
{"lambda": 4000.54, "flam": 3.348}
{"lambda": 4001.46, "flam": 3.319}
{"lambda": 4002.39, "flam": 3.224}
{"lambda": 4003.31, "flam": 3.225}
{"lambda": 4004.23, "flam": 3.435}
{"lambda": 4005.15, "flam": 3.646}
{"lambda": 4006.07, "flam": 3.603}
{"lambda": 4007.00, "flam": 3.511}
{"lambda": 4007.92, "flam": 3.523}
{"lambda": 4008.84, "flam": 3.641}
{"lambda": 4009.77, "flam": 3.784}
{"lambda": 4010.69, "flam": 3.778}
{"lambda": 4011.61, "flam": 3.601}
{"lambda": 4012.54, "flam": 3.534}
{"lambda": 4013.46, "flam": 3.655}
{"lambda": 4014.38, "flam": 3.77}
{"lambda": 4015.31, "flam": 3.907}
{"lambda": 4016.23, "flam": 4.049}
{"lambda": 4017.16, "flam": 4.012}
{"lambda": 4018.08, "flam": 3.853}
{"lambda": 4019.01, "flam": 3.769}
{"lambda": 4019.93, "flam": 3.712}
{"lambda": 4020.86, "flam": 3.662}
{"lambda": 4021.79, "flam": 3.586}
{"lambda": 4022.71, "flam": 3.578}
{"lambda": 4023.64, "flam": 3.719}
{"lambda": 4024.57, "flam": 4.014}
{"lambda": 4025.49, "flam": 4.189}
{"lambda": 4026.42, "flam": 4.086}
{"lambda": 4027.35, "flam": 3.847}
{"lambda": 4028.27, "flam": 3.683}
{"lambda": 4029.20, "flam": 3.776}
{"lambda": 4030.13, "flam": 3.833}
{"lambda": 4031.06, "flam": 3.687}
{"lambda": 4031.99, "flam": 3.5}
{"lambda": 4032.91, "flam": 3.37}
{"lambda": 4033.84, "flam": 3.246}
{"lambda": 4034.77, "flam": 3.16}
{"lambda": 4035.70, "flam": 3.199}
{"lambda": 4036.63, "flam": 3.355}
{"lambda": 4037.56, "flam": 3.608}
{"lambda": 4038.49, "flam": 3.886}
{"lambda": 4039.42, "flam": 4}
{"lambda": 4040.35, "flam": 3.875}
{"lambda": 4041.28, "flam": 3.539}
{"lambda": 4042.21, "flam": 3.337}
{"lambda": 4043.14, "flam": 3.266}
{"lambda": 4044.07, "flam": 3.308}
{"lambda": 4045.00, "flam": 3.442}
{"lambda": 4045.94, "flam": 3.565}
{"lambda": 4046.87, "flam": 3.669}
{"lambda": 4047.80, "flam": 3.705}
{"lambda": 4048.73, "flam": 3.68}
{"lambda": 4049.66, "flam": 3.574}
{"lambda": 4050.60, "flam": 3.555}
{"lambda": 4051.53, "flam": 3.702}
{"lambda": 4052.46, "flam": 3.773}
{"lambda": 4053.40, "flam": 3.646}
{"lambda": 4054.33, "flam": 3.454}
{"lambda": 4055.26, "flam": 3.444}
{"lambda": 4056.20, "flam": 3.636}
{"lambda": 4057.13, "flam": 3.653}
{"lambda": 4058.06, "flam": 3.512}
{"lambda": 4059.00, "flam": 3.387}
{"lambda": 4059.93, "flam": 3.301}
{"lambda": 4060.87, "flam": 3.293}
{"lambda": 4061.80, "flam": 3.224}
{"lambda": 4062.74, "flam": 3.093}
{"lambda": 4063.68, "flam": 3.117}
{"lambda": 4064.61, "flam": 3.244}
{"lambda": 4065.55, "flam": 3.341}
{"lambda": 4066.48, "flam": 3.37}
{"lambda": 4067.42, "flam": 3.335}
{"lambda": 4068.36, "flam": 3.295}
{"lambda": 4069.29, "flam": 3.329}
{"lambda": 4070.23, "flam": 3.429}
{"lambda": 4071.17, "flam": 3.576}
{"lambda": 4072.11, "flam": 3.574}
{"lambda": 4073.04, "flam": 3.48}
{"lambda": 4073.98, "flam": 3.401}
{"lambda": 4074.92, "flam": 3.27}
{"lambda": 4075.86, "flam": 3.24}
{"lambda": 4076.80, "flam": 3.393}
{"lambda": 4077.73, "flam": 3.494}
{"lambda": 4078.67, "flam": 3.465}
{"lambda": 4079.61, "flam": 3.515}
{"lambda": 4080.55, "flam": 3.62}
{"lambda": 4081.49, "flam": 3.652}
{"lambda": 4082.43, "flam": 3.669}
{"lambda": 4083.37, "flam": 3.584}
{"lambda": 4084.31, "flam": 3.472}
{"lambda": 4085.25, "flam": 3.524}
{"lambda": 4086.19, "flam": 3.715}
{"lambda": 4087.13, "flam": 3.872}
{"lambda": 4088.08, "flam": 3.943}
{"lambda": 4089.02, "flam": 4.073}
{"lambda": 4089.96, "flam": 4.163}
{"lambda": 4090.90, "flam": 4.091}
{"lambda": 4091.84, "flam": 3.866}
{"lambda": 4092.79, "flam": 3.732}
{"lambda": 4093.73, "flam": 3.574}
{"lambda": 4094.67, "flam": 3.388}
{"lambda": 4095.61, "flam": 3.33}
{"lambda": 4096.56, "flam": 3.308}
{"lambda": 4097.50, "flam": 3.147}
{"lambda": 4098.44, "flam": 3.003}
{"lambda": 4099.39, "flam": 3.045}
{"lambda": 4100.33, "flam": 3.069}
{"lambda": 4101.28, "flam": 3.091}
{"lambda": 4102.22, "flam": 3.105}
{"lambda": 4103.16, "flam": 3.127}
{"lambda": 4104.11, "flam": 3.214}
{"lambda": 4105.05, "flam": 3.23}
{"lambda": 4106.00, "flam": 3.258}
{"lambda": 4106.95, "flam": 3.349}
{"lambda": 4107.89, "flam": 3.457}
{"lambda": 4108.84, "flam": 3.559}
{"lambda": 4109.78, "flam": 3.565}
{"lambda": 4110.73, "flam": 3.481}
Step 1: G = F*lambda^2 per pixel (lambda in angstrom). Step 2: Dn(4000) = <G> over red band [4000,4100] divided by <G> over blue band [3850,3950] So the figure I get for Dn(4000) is 1.9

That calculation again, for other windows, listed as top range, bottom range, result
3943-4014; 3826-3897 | 1.64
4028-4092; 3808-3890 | 2.27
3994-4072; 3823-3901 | 2.18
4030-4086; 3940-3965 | 1.64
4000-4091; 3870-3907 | 1.88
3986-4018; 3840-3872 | 2.10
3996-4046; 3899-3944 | 1.89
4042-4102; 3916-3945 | 2.24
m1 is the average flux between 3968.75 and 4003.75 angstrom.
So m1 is 2.84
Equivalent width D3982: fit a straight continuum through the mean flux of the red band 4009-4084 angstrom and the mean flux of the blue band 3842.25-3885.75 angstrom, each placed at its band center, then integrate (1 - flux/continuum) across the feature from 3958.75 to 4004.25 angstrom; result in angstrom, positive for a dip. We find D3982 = 6.4 angstrom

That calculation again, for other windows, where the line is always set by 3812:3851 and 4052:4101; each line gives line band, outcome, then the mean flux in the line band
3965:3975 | 5.0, 1.35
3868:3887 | 1.9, 1.78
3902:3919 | -3.0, 2.61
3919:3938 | 6.6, 1.53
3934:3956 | 3.9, 2.06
